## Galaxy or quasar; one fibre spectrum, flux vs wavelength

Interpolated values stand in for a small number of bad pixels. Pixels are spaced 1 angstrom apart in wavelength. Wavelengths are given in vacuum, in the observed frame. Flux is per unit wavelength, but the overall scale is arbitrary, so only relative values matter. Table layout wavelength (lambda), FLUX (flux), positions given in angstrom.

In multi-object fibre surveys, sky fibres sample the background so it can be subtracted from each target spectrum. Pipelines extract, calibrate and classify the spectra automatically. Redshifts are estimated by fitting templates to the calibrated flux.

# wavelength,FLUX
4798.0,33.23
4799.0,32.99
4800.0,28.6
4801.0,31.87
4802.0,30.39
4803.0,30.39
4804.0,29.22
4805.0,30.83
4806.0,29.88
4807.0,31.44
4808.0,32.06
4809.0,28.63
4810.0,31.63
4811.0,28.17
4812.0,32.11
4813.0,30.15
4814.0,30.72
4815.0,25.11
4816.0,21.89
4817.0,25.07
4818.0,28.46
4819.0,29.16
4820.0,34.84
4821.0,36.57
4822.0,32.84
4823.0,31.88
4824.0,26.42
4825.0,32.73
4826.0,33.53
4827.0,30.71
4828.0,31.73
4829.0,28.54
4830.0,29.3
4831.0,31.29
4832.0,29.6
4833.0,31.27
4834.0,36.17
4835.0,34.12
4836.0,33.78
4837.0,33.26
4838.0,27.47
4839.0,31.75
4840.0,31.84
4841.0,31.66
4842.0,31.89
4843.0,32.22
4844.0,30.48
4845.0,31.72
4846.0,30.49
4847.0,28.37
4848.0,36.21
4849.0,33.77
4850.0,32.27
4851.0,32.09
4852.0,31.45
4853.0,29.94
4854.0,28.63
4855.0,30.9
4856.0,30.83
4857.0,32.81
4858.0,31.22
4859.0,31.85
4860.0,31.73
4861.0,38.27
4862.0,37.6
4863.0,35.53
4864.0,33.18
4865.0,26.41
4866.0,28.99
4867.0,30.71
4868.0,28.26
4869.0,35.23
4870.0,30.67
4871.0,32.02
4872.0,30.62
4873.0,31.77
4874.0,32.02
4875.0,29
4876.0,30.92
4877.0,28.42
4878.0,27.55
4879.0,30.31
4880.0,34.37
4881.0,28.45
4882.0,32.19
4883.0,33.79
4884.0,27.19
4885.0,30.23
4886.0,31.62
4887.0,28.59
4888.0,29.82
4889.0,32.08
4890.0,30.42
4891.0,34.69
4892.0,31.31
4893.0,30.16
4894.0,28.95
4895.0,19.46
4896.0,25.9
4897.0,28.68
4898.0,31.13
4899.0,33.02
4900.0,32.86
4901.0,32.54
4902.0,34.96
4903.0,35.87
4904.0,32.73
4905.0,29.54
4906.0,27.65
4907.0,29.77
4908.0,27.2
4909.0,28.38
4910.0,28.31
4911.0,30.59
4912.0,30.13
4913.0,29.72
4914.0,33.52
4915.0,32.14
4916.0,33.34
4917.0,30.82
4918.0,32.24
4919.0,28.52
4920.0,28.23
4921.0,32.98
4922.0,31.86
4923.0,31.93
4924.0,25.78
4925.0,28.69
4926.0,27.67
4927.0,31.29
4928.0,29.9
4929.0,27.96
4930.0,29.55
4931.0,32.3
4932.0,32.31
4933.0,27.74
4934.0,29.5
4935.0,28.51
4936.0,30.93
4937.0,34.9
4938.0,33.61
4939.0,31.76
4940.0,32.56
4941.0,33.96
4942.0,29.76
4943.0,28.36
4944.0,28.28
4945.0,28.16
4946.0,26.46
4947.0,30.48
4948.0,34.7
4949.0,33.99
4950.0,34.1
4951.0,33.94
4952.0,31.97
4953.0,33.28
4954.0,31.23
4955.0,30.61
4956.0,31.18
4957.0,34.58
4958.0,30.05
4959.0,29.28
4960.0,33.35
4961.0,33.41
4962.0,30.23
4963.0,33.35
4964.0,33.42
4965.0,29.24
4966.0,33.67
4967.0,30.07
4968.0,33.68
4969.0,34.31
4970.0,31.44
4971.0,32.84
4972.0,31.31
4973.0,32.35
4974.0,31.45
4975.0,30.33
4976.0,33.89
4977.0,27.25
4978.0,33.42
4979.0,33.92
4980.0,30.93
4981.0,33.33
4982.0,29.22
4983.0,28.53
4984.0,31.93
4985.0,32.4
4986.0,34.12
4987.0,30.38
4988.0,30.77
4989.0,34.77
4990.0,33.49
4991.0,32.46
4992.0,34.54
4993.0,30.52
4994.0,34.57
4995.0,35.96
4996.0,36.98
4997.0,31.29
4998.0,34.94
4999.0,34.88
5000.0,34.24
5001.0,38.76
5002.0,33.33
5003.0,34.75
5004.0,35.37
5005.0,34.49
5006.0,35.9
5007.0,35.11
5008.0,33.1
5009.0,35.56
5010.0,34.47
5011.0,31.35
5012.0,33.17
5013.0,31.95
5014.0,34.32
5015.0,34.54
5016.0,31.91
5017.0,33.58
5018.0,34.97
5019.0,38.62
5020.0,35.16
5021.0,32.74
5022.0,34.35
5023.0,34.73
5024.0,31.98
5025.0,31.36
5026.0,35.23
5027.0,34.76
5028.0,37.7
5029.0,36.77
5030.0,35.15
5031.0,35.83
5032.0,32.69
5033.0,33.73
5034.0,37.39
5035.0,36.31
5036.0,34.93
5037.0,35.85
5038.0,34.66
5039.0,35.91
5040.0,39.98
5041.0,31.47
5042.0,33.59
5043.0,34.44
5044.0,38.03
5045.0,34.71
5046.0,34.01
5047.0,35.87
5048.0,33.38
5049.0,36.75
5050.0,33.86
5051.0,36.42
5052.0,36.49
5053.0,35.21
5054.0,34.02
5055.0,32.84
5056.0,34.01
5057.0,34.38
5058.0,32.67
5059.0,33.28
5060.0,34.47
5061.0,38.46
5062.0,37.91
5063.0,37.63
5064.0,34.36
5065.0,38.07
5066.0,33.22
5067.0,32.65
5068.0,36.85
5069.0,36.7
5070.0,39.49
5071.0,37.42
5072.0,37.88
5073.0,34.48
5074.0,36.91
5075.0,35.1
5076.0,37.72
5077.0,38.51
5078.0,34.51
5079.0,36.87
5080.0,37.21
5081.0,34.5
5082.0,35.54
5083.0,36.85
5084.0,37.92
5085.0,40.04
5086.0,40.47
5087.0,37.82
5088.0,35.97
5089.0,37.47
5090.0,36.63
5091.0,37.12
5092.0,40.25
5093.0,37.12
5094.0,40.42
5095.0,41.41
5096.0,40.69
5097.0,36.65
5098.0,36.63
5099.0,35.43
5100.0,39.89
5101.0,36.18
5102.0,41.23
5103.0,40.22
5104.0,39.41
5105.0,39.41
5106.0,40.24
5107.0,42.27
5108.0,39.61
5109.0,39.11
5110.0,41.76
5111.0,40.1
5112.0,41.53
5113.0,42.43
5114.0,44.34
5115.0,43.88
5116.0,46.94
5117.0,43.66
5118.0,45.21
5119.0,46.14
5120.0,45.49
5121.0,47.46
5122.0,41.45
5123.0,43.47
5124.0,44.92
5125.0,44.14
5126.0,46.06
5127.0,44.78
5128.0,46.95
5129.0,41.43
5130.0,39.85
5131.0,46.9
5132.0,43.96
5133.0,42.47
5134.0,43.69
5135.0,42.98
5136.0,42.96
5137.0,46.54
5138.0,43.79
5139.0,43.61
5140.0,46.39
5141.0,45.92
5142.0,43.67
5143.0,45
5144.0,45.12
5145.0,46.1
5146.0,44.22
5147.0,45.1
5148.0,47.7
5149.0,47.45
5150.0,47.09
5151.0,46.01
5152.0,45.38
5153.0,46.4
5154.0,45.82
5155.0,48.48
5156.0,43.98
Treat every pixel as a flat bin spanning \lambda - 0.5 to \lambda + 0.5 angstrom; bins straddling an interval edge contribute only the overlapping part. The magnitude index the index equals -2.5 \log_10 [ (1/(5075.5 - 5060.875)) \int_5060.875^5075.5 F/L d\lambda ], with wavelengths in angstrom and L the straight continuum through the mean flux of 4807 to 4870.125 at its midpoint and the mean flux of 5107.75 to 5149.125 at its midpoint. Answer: 0.14 mag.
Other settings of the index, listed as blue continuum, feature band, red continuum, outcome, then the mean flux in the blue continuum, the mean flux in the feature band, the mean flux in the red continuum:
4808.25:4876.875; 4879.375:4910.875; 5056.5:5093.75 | 0.071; 31.2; 30.4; 36.6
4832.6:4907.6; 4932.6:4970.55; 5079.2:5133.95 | 0.099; 31.3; 31.6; 40.9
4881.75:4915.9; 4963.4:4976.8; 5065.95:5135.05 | 0.060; 30.5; 32.1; 40.1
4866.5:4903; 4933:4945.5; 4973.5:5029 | 0.044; 30.6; 30.7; 33.6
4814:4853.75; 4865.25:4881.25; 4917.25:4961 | 0.016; 31.1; 30.6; 30.9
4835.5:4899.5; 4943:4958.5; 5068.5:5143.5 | 0.100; 31.1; 31.4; 40.8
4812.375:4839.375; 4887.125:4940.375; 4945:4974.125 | 0.038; 30.7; 30.5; 32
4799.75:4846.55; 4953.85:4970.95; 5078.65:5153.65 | 0.131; 30.7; 32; 42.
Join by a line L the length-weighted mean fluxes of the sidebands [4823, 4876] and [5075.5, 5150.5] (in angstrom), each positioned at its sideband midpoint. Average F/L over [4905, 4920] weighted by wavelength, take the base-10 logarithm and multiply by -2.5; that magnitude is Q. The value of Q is 0.13 mag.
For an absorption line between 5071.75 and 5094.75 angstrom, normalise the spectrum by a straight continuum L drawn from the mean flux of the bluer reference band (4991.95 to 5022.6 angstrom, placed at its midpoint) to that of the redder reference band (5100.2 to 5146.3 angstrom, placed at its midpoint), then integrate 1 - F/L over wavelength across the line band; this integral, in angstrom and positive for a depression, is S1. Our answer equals 1.7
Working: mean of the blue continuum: 34.4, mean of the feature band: 37.3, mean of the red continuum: 43.3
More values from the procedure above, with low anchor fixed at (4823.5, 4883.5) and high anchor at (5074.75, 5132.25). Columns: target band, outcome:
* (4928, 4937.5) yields 1.1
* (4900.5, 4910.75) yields 0.8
